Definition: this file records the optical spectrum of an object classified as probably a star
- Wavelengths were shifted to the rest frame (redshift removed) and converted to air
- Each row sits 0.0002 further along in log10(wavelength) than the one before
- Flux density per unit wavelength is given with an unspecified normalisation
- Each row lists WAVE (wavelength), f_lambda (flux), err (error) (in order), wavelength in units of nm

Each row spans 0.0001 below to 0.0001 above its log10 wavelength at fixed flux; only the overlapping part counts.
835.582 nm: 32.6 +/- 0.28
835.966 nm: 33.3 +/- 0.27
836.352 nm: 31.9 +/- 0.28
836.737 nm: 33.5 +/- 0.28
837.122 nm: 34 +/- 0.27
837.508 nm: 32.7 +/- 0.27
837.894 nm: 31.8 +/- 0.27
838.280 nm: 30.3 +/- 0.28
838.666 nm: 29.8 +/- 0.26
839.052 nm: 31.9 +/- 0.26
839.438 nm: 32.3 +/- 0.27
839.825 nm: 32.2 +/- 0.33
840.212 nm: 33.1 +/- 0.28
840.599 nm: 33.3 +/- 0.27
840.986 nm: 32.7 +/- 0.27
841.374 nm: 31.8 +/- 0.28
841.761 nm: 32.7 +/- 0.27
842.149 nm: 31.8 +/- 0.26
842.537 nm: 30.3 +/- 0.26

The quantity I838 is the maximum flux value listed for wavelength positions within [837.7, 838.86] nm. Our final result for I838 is 31.8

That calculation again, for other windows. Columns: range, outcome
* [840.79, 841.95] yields 32.7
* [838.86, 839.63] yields 32.3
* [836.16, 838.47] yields 34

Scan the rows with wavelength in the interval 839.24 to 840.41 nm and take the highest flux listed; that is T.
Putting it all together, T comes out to 33.1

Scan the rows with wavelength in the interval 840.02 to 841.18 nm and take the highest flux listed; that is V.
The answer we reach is 33.3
